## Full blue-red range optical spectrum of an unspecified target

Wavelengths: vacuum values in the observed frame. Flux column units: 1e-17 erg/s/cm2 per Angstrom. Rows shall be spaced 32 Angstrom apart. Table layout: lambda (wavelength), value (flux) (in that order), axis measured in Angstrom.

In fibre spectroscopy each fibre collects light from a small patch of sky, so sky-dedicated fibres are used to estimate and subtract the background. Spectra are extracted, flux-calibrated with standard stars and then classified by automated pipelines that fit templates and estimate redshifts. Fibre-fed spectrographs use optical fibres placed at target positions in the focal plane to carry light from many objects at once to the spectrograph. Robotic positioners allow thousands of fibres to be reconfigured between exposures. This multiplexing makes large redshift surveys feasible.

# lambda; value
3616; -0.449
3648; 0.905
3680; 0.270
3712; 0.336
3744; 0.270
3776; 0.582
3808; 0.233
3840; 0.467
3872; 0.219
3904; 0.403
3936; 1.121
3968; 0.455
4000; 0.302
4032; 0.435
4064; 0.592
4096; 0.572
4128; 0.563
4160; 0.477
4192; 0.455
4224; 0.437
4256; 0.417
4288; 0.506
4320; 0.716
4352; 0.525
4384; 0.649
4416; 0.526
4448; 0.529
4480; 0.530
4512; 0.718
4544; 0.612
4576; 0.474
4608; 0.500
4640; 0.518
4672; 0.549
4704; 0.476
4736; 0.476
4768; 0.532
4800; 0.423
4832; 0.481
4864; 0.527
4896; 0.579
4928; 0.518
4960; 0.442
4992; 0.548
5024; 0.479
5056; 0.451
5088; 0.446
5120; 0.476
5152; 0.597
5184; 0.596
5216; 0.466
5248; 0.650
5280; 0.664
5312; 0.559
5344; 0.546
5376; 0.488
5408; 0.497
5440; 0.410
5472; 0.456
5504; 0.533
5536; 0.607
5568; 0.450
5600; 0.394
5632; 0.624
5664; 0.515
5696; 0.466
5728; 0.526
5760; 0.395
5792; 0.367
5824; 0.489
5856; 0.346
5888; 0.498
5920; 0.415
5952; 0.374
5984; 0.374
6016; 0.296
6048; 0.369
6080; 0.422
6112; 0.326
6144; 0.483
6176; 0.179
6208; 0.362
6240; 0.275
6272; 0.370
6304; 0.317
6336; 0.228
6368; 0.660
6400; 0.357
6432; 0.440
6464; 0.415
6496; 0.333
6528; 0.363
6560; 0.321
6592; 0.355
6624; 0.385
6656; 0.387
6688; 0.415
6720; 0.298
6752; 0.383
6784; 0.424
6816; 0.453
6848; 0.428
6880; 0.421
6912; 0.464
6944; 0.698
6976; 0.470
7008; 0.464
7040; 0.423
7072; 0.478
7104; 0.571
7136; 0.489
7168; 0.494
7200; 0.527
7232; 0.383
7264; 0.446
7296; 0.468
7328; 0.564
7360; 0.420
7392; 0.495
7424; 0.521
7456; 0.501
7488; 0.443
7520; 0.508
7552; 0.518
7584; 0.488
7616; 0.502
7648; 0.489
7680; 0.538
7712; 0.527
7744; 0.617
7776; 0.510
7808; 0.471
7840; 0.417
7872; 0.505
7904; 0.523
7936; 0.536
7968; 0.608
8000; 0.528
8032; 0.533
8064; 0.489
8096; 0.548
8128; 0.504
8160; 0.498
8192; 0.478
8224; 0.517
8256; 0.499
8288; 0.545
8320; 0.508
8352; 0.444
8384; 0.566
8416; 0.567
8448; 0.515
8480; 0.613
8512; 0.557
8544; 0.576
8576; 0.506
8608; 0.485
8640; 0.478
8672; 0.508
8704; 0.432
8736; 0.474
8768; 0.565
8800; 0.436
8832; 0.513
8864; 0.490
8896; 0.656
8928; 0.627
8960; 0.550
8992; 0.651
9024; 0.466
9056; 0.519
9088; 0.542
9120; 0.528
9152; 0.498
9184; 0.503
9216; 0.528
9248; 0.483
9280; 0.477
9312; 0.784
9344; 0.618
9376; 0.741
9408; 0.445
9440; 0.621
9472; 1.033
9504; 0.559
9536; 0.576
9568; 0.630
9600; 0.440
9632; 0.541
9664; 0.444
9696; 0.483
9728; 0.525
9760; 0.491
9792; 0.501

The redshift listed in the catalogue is 0.06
